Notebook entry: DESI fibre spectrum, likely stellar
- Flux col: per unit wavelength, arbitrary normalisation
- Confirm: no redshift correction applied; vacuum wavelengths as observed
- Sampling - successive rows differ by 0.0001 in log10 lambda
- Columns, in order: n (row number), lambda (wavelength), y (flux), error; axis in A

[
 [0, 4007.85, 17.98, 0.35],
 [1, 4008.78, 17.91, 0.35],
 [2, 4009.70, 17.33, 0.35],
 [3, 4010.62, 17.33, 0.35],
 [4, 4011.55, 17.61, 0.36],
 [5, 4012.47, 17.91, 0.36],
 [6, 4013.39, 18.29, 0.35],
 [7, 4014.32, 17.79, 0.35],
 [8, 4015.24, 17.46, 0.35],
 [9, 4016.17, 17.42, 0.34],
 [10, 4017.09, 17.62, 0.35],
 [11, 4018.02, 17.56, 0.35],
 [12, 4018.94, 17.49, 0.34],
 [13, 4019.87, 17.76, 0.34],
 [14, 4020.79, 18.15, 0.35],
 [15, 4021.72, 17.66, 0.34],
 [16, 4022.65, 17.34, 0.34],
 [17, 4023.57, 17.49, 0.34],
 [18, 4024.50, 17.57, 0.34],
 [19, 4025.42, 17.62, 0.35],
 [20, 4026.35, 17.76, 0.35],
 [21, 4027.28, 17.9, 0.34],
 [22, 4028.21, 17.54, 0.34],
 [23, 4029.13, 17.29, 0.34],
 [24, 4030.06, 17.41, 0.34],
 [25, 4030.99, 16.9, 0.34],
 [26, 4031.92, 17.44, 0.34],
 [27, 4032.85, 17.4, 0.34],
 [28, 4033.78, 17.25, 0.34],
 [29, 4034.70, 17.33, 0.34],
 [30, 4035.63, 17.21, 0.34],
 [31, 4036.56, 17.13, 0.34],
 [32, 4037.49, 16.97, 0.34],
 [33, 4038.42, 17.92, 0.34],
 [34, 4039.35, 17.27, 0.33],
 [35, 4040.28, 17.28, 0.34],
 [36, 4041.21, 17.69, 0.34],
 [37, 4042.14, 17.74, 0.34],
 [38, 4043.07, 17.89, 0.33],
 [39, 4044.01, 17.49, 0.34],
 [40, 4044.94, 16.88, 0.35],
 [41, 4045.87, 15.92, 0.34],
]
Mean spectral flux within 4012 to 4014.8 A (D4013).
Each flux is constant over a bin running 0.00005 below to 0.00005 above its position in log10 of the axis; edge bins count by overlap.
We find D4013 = 18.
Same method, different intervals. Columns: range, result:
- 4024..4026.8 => 17.6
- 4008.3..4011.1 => 17.5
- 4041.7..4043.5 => 17.8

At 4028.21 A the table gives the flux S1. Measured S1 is 17.54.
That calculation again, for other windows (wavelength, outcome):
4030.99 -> 16.9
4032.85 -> 17.4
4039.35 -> 17.27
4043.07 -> 17.89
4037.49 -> 16.97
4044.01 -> 17.49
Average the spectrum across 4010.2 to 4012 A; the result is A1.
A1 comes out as 17.4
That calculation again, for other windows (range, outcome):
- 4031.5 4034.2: 17.3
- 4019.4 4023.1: 17.7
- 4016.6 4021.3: 17.7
